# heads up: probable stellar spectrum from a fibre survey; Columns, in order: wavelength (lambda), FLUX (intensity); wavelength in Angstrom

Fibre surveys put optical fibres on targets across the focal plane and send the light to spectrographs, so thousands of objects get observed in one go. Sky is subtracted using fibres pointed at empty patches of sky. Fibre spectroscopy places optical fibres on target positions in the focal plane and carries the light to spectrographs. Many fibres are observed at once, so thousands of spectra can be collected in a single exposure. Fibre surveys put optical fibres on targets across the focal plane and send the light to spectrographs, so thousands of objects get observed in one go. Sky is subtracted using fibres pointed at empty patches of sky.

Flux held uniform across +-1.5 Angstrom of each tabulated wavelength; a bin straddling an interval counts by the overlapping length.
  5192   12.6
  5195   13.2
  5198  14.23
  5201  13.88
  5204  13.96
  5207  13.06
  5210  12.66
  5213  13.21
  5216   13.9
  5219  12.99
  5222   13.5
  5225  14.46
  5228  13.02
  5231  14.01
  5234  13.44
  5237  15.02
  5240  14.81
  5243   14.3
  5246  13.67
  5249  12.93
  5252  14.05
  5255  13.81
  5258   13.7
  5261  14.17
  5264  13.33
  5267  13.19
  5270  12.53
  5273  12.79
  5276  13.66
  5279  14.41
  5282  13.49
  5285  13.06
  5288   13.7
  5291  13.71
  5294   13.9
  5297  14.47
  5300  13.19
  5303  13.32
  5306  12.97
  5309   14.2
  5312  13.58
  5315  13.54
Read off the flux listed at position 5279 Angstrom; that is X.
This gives 14.41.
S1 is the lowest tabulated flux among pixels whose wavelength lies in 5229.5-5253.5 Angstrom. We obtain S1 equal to 12.93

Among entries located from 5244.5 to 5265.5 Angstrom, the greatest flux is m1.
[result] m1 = 14.17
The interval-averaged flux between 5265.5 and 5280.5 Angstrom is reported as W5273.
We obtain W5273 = 13.3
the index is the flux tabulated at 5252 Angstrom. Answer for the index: 14.05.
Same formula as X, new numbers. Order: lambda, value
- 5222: 13.5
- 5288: 13.7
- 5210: 12.66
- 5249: 12.93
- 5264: 13.33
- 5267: 13.19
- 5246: 13.67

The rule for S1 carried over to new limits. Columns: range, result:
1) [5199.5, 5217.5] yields 12.66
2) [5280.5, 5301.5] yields 13.06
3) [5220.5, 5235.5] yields 13.02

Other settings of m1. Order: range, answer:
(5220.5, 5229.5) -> 14.46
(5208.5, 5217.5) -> 13.9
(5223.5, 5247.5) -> 15.02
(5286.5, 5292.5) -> 13.71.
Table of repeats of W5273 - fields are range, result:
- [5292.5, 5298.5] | 14.2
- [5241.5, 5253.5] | 13.7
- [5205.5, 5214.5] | 13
